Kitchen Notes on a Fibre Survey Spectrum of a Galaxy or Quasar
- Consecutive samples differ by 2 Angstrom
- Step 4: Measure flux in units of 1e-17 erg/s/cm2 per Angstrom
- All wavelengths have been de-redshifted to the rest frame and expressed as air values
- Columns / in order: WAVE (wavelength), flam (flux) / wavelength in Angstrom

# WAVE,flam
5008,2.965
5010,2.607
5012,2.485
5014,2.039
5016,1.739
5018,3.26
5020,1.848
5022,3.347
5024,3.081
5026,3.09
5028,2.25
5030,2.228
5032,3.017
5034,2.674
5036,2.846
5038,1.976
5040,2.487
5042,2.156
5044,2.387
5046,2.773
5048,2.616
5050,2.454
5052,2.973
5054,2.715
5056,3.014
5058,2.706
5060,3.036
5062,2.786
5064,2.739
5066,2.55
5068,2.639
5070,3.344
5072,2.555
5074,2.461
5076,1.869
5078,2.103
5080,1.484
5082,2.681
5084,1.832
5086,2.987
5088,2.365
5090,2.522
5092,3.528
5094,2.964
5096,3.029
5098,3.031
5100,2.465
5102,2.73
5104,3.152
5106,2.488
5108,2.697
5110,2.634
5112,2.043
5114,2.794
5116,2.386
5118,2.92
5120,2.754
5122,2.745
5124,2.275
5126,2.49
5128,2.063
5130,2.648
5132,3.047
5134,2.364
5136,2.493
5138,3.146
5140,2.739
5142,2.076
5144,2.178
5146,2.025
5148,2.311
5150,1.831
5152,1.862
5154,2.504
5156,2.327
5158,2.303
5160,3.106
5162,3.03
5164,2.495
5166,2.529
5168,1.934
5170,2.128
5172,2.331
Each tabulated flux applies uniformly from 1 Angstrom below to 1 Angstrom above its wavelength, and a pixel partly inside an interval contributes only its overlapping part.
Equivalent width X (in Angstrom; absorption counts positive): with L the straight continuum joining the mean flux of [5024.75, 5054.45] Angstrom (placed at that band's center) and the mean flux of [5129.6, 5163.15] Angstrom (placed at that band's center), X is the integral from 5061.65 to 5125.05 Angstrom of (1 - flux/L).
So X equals -2.2 Angstrom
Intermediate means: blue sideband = 2.58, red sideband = 2.47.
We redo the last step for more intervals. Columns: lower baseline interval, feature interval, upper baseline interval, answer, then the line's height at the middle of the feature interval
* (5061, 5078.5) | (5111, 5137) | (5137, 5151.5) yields -1.71 Angstrom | 2.38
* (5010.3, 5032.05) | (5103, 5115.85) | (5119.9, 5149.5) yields -0.65 Angstrom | 2.49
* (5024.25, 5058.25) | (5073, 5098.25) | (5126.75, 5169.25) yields 0.24 Angstrom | 2.54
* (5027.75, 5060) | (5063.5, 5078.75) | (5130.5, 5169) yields 0.16 Angstrom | 2.56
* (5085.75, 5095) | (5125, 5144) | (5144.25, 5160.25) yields -0.98 Angstrom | 2.42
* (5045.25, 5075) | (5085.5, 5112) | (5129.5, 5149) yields -1.52 Angstrom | 2.63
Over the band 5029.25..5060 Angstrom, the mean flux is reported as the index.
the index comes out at 2.62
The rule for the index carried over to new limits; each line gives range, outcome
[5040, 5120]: 2.63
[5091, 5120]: 2.78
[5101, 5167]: 2.52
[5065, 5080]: 2.44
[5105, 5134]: 2.56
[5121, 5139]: 2.59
